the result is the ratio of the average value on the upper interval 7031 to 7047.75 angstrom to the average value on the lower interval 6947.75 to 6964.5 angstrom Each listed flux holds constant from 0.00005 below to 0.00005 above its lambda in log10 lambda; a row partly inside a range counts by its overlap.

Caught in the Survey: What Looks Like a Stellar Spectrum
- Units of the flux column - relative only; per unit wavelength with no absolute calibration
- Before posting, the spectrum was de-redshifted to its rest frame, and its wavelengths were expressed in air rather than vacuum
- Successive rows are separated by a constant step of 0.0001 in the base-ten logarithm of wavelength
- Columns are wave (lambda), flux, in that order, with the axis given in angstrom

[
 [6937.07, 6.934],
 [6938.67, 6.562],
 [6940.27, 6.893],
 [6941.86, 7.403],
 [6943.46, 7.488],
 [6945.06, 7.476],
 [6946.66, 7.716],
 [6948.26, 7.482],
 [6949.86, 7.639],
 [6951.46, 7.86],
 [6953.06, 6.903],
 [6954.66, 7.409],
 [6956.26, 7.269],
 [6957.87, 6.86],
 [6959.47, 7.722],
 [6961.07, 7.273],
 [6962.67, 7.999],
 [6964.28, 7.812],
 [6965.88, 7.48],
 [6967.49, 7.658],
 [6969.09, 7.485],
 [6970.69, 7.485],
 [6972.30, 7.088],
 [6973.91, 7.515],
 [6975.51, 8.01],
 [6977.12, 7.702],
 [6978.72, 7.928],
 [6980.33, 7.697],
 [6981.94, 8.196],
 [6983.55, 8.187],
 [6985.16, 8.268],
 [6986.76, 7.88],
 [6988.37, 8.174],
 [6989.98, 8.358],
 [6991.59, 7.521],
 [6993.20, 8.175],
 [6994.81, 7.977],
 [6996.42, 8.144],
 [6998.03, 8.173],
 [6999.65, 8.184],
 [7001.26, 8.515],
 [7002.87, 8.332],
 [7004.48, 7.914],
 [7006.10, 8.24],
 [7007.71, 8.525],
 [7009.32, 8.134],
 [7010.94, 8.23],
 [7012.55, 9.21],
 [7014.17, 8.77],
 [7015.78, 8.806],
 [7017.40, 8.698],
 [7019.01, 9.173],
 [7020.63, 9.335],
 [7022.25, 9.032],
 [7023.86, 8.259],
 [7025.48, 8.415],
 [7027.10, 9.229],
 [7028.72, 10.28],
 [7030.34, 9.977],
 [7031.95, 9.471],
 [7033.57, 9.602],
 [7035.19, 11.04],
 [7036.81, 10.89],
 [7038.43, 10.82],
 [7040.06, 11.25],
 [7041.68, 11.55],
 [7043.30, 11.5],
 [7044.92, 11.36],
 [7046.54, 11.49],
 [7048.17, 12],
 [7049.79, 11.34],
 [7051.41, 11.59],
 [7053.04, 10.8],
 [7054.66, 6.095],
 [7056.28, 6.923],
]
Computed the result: 1.5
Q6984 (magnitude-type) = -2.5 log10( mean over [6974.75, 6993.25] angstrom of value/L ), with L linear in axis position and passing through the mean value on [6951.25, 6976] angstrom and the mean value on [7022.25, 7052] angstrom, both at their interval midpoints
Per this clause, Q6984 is 0.04 mag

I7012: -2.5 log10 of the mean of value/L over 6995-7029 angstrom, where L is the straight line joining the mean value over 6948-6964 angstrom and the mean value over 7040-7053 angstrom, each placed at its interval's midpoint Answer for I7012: 0.16 mag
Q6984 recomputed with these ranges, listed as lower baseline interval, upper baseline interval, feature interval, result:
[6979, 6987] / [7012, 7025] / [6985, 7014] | 0.03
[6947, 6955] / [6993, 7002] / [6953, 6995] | 0.02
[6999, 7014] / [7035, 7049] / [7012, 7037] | 0.06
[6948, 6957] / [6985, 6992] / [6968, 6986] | 0.01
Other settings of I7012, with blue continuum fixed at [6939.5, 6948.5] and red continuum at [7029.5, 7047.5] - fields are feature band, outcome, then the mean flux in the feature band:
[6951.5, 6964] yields 0.07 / 7.4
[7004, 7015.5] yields 0.16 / 8.46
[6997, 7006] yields 0.16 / 8.22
